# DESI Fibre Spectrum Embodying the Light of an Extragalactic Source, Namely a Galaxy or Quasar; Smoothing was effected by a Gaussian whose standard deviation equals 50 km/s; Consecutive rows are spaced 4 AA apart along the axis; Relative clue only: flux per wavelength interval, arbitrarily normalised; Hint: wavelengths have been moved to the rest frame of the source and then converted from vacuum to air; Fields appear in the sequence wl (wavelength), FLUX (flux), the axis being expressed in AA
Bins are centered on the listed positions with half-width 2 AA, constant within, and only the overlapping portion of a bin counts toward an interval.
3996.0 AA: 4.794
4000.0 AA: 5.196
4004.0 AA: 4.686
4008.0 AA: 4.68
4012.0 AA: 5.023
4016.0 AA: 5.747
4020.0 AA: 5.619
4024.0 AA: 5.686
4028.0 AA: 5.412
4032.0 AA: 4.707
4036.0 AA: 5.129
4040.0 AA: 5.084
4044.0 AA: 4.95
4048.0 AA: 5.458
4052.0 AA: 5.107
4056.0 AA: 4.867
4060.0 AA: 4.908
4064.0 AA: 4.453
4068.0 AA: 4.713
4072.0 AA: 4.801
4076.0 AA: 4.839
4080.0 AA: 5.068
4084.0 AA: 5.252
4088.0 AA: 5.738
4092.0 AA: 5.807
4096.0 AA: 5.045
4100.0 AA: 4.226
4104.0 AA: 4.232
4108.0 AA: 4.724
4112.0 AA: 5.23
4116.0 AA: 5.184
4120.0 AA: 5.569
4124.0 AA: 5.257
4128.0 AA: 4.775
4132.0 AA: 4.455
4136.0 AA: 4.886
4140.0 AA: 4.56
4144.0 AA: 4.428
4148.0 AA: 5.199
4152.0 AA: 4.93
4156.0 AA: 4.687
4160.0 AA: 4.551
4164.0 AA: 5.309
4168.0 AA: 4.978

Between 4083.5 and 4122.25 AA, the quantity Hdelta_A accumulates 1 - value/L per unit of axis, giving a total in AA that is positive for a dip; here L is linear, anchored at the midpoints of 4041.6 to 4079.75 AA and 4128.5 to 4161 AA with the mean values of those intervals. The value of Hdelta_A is -2.3 AA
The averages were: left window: 4.91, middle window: 5.1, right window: 4.72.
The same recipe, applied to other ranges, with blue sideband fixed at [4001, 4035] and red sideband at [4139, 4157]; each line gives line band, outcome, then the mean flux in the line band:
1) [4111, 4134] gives -1.01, 5.07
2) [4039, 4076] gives 1.09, 4.92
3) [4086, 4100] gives -1.10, 5.34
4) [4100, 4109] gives 0.95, 4.39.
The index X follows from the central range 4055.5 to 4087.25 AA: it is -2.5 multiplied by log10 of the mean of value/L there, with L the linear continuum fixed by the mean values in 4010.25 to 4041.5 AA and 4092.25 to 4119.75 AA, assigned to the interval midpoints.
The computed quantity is 0.04 mag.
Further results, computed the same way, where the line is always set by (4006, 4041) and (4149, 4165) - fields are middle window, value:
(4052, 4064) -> 0.06 mag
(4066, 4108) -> 0.02 mag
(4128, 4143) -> 0.06 mag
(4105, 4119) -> -0.01 mag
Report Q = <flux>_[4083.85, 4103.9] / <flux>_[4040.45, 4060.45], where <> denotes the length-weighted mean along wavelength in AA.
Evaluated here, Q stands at 1.01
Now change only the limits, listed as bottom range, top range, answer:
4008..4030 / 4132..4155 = 0.88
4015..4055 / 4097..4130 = 0.93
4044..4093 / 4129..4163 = 0.93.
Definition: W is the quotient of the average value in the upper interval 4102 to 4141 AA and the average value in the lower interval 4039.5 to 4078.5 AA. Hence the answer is 1.00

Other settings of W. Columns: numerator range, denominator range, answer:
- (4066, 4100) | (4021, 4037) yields 0.97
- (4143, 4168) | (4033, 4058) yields 0.96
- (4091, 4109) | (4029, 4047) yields 0.95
